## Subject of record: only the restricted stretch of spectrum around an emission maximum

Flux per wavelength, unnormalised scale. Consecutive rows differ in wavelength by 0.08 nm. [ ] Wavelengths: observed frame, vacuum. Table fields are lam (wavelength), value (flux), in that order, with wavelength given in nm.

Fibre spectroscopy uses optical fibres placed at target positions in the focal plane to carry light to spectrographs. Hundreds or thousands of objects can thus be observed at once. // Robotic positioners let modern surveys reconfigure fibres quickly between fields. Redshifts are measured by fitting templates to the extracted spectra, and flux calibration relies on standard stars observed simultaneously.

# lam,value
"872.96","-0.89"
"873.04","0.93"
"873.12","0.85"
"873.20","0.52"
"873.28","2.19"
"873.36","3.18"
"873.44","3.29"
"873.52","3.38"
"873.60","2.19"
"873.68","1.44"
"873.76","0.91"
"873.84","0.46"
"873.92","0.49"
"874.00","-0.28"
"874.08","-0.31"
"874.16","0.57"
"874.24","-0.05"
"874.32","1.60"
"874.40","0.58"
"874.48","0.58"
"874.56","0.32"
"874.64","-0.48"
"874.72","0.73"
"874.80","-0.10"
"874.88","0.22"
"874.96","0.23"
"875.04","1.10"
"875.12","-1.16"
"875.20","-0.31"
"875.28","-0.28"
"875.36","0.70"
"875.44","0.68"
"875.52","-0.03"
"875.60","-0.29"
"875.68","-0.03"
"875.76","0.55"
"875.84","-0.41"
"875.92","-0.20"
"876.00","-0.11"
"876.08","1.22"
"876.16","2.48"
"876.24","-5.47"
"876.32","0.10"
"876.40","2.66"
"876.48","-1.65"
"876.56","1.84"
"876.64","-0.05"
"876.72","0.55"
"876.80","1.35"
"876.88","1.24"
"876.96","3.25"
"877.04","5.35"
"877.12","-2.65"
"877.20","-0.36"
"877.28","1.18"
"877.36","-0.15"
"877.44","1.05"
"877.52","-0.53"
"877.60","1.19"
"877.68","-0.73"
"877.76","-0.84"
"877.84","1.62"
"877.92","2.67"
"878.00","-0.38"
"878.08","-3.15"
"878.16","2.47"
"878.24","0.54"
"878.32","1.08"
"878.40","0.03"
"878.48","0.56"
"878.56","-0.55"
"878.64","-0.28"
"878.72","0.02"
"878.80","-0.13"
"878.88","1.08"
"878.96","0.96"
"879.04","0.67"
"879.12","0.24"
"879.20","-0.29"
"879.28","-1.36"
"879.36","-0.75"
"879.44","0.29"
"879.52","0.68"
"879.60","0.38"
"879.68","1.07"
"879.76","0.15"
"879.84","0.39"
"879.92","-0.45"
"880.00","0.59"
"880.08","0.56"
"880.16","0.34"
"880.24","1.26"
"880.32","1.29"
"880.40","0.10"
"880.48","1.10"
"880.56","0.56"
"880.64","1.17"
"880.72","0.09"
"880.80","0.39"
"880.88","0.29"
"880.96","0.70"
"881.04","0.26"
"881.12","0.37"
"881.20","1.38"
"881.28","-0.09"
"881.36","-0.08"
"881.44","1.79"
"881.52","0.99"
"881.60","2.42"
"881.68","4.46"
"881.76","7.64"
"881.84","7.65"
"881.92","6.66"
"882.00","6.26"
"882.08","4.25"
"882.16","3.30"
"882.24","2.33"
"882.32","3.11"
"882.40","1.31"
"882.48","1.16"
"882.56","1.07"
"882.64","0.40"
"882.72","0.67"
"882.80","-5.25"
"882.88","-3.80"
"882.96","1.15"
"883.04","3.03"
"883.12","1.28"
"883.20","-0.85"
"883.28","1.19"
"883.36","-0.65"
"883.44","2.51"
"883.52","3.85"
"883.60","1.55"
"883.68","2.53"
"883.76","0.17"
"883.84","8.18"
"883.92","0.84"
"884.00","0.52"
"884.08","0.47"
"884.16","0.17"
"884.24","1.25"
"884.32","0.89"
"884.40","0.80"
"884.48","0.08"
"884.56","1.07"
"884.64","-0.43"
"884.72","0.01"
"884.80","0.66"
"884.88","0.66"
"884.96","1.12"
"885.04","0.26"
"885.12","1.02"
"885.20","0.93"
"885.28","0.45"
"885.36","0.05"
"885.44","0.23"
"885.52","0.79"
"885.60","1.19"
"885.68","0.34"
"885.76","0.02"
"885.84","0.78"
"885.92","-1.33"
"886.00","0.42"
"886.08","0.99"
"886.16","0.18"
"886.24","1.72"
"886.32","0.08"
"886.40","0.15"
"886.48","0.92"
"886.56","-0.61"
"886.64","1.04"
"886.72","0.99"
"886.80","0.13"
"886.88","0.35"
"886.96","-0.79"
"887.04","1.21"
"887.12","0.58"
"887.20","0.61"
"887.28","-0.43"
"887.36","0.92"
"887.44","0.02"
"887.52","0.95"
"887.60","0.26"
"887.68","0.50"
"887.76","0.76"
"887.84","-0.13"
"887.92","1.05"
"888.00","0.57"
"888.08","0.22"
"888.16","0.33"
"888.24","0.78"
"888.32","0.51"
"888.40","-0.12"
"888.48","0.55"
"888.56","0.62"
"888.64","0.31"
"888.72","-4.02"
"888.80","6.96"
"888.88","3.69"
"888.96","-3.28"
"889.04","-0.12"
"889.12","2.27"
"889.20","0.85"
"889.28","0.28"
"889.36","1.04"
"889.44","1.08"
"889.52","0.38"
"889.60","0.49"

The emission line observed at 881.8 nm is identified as [O III] 5007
